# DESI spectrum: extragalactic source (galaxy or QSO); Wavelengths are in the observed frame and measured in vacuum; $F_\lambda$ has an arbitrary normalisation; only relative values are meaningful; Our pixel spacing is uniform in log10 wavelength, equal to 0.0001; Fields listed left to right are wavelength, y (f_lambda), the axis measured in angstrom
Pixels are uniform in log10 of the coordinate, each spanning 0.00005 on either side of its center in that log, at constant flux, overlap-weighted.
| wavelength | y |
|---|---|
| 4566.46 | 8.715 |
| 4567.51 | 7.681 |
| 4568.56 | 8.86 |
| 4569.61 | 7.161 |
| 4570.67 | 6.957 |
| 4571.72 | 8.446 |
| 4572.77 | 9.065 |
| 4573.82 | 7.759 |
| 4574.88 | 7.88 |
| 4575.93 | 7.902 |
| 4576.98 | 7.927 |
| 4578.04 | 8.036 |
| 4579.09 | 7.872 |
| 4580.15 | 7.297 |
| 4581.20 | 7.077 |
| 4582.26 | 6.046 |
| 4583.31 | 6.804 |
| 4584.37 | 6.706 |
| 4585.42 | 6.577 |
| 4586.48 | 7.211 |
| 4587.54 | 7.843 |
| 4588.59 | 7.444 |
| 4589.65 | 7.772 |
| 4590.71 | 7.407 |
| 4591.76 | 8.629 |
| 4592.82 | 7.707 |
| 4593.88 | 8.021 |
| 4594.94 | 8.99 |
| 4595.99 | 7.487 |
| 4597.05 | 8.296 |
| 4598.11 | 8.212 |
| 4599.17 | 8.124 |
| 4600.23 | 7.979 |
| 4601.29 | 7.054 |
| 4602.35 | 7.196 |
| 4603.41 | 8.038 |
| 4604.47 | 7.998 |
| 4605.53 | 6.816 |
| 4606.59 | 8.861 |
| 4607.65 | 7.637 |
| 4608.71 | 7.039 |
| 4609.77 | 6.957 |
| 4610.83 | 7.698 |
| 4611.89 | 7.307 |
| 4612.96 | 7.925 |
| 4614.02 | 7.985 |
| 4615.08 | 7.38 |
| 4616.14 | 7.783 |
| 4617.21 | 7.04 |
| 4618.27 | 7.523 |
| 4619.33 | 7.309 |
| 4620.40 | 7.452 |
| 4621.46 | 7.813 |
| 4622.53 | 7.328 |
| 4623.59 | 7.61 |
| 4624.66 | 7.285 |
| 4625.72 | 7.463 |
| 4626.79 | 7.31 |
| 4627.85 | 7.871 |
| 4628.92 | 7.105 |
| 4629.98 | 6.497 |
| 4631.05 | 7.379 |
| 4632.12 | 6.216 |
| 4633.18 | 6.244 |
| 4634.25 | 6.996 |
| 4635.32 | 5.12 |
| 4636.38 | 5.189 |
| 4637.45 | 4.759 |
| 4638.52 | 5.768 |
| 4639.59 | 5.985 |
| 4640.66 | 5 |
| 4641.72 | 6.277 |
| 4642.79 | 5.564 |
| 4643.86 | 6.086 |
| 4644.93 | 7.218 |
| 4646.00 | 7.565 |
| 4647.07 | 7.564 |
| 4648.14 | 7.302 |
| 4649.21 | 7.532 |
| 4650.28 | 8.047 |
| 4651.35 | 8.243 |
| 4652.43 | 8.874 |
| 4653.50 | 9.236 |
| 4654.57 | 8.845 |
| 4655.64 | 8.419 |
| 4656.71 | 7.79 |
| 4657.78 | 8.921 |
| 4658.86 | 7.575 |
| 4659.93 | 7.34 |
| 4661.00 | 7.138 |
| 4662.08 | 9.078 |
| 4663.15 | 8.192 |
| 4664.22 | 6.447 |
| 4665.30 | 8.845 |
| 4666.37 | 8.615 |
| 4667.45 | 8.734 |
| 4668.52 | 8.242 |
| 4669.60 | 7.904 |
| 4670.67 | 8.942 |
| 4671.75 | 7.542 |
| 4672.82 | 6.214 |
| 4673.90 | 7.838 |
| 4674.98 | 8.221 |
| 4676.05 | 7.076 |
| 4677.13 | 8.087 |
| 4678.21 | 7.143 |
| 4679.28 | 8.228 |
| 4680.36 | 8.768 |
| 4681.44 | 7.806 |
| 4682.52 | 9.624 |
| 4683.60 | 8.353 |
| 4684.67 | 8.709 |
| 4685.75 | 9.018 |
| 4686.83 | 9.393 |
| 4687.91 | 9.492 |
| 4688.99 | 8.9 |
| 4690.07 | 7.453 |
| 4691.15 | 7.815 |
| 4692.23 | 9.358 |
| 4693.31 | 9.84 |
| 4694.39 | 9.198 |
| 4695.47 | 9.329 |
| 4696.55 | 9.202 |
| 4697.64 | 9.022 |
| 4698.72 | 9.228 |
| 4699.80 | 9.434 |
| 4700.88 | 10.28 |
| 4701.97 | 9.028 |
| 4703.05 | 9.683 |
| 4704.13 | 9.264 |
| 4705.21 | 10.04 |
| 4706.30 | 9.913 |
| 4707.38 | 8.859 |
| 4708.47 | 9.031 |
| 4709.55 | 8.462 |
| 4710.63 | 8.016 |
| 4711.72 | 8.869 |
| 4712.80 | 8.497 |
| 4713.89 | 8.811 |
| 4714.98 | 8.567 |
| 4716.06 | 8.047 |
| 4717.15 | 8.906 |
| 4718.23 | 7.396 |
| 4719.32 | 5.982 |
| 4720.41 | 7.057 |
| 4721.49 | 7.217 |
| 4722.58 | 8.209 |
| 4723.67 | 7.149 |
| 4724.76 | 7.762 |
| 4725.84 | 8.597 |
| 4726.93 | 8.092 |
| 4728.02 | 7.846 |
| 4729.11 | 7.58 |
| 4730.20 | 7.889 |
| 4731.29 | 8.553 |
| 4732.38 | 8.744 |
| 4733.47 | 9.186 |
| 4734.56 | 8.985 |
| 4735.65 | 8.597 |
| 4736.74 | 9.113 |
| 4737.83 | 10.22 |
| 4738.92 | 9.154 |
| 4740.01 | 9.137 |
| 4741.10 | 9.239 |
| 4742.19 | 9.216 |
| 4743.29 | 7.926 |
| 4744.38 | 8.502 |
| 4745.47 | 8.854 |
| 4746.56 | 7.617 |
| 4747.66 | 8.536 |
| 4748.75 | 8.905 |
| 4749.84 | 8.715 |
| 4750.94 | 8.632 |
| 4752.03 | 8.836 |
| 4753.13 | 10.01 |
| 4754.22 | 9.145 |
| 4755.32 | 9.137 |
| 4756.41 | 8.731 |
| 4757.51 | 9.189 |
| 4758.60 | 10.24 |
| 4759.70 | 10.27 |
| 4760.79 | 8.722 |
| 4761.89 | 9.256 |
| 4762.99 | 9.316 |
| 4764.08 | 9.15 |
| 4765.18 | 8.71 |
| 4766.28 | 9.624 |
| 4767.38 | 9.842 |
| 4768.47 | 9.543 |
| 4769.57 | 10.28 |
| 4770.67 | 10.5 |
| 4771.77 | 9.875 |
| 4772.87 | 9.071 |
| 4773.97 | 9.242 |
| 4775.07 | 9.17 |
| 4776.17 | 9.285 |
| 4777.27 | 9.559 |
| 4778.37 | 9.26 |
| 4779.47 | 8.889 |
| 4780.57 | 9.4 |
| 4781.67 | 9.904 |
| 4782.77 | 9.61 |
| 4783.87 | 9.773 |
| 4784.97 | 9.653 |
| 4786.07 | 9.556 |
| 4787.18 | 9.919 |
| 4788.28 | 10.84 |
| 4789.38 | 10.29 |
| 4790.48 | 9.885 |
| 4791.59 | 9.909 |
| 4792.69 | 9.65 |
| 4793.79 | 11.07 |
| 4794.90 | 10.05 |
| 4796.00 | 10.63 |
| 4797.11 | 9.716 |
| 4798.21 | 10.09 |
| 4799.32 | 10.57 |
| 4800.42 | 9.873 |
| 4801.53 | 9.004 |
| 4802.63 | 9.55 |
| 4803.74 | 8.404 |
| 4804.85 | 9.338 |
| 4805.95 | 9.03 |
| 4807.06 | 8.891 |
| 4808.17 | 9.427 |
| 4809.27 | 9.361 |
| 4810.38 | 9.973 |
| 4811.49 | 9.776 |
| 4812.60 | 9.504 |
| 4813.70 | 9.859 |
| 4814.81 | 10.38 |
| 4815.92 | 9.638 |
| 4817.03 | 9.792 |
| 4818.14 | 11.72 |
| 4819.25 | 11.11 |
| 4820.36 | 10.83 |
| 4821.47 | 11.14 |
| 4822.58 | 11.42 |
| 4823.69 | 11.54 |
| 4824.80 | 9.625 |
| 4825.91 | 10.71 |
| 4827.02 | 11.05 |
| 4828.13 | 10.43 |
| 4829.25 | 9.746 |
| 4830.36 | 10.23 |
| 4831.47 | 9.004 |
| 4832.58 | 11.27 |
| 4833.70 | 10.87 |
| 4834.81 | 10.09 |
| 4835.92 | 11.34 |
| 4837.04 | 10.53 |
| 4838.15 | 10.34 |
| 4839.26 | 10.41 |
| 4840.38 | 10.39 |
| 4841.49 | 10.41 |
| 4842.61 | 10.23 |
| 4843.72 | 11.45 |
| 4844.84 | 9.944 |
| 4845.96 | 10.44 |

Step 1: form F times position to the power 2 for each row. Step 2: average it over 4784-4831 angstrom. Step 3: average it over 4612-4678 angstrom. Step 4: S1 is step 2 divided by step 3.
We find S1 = 1.5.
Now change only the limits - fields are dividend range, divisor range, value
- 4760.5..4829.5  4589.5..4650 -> 1.47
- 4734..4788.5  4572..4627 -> 1.31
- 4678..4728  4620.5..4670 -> 1.21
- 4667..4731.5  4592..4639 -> 1.20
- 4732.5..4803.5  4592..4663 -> 1.36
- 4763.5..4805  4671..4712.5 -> 1.16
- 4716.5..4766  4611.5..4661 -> 1.25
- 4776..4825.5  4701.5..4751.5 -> 1.20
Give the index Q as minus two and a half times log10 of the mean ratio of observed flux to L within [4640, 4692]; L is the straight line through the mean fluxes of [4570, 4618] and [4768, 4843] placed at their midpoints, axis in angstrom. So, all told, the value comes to 0.07 mag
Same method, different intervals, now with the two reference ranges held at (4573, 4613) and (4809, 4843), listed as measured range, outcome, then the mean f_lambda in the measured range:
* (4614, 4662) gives 0.14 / 7.19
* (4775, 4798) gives 0.01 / 9.83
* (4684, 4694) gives -0.01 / 8.89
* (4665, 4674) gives 0.06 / 8.09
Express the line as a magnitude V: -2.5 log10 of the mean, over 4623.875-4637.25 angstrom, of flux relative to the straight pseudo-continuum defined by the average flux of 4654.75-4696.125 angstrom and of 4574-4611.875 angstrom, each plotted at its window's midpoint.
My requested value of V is 0.184 mag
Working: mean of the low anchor 7.61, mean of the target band 6.69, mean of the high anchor 8.31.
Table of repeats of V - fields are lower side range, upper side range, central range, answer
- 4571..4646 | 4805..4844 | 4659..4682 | 0.03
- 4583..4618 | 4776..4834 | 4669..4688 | 0.04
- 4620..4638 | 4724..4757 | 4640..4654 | -0.02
